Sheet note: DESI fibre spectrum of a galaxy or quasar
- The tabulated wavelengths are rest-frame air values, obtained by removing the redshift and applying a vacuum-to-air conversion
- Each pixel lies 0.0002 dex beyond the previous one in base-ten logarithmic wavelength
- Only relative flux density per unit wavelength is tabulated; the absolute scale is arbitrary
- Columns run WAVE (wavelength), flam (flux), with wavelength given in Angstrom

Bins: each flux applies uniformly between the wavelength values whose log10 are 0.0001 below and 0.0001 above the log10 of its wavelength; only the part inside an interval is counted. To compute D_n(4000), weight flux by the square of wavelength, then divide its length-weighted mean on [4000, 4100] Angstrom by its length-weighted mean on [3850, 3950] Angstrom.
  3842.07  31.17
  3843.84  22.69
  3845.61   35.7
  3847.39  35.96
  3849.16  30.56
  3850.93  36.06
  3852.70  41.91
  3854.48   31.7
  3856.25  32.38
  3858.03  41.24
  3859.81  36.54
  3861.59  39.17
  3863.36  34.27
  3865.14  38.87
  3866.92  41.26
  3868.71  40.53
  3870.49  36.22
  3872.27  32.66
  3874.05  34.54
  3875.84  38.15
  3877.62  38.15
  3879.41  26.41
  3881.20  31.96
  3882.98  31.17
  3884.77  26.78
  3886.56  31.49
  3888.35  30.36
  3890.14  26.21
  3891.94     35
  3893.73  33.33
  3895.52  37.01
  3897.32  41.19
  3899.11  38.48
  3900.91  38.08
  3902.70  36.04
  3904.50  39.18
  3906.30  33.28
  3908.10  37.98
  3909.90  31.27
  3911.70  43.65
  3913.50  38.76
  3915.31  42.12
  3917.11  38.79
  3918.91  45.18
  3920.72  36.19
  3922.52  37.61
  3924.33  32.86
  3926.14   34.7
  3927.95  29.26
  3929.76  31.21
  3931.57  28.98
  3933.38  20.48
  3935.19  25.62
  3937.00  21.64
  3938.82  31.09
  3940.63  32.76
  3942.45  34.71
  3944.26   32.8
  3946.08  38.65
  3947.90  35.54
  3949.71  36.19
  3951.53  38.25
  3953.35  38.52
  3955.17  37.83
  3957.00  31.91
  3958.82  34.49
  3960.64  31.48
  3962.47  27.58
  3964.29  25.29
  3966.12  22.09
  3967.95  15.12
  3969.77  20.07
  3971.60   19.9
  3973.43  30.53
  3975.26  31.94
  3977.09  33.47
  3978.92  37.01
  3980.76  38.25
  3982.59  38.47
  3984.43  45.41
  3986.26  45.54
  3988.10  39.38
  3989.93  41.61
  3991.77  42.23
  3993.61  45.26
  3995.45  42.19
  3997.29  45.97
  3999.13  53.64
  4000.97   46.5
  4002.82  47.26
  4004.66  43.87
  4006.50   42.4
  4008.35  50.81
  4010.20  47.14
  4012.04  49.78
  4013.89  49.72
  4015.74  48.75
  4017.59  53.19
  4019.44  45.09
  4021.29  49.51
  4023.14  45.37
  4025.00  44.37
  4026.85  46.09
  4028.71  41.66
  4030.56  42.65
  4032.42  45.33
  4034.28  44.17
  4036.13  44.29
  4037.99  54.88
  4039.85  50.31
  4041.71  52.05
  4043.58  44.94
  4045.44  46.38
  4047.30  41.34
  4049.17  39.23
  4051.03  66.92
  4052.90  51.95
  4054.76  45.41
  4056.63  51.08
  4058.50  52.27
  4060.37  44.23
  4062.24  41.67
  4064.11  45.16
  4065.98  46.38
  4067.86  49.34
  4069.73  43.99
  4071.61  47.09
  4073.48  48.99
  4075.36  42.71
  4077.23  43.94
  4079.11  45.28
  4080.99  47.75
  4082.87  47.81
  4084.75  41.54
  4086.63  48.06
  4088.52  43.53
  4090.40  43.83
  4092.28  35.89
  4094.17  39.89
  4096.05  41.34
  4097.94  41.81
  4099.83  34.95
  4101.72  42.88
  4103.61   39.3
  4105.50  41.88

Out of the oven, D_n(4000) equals 1.43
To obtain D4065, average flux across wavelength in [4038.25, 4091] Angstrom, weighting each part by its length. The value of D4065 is 47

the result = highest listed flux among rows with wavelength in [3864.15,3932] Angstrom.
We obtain 45.18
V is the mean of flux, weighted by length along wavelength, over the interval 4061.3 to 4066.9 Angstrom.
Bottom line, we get 44.4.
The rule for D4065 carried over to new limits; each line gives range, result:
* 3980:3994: 41.9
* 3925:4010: 35.3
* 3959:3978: 26.1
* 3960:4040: 41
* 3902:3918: 37.9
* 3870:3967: 33.7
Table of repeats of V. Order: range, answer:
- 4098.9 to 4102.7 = 38.9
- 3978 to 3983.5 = 37.9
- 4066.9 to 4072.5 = 46.7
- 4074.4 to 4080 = 44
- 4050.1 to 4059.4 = 53.5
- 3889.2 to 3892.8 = 30.5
